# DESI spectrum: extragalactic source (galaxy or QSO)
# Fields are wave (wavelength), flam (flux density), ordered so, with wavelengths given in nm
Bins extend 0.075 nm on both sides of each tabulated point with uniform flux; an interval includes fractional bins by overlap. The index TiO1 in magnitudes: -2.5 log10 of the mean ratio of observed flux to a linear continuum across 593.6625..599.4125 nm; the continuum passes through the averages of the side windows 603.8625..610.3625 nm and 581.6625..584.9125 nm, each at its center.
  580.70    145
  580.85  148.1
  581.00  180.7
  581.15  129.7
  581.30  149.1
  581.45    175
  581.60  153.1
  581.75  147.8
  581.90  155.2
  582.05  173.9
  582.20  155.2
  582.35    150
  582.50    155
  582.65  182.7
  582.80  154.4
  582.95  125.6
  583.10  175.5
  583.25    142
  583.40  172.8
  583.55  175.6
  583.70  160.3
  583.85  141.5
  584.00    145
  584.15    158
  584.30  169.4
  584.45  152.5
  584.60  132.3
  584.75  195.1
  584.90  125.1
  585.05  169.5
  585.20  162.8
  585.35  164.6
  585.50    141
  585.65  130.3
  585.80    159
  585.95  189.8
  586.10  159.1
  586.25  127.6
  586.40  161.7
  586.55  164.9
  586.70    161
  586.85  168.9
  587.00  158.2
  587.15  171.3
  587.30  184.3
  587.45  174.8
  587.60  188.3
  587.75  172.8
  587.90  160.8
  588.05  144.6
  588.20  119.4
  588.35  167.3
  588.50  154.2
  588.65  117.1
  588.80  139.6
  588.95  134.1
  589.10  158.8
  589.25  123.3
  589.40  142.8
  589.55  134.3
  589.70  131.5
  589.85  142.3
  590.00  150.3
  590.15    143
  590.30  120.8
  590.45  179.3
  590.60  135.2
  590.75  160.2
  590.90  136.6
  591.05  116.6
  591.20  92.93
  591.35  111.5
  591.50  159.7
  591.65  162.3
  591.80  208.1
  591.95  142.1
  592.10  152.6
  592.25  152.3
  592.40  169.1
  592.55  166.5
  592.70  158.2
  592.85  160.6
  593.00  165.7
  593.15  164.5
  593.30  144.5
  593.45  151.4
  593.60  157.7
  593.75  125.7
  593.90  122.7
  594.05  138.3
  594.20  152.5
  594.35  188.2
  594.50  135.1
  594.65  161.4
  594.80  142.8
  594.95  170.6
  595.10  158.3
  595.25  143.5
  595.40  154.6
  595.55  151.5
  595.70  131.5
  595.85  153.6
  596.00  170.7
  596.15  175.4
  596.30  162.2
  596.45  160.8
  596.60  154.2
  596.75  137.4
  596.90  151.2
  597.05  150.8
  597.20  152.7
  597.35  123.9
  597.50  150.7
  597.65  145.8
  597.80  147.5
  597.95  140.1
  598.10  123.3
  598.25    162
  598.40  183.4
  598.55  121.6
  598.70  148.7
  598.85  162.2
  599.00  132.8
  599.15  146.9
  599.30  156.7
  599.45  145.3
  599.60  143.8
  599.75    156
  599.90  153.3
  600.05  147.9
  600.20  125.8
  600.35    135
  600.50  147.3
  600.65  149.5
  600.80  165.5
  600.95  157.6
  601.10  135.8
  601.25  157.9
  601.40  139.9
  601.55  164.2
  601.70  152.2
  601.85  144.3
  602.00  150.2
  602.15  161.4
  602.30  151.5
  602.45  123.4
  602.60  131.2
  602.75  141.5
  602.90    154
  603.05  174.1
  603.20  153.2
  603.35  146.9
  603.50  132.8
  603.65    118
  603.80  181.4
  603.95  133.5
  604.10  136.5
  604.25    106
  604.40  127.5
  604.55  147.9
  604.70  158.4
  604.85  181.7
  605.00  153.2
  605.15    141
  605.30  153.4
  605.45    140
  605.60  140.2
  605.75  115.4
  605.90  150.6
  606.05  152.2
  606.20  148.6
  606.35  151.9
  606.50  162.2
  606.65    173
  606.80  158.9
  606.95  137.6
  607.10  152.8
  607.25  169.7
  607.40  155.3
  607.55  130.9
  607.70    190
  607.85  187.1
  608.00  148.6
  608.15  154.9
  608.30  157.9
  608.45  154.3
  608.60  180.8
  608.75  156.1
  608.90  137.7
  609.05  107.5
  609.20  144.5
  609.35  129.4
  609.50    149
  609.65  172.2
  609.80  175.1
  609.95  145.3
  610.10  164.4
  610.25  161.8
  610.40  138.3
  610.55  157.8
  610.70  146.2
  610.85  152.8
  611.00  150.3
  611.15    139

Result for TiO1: 0.03 mag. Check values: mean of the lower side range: 157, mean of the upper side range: 151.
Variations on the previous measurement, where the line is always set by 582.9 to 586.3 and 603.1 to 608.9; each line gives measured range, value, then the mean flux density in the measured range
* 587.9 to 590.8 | 0.091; 142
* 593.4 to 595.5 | 0.024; 150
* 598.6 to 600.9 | 0.035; 148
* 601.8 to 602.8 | 0.062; 143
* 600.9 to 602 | 0.014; 150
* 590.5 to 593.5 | 0.024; 151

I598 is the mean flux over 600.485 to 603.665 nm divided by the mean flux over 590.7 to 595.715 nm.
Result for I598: 1.0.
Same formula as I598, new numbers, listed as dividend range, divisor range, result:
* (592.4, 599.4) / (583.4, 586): 0.96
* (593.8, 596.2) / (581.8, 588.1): 0.96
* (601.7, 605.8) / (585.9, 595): 0.96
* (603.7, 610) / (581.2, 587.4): 0.95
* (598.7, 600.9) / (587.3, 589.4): 0.98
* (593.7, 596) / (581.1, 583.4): 0.96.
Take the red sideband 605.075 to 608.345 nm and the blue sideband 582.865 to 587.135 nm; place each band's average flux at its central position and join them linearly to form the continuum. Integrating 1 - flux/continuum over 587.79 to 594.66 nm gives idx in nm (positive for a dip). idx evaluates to 0.40 nm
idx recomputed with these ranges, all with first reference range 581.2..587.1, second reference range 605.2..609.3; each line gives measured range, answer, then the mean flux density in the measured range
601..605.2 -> 0.18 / 147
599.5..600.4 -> 0.06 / 144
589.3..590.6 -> 0.12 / 142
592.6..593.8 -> 0.01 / 154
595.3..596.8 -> -0.01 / 155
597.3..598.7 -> 0.08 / 145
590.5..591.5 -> 0.17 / 129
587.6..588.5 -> 0.00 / 156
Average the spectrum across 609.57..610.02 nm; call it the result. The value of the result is 164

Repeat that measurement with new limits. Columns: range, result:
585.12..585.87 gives 152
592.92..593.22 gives 165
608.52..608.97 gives 158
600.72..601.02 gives 161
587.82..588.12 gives 153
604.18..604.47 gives 117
